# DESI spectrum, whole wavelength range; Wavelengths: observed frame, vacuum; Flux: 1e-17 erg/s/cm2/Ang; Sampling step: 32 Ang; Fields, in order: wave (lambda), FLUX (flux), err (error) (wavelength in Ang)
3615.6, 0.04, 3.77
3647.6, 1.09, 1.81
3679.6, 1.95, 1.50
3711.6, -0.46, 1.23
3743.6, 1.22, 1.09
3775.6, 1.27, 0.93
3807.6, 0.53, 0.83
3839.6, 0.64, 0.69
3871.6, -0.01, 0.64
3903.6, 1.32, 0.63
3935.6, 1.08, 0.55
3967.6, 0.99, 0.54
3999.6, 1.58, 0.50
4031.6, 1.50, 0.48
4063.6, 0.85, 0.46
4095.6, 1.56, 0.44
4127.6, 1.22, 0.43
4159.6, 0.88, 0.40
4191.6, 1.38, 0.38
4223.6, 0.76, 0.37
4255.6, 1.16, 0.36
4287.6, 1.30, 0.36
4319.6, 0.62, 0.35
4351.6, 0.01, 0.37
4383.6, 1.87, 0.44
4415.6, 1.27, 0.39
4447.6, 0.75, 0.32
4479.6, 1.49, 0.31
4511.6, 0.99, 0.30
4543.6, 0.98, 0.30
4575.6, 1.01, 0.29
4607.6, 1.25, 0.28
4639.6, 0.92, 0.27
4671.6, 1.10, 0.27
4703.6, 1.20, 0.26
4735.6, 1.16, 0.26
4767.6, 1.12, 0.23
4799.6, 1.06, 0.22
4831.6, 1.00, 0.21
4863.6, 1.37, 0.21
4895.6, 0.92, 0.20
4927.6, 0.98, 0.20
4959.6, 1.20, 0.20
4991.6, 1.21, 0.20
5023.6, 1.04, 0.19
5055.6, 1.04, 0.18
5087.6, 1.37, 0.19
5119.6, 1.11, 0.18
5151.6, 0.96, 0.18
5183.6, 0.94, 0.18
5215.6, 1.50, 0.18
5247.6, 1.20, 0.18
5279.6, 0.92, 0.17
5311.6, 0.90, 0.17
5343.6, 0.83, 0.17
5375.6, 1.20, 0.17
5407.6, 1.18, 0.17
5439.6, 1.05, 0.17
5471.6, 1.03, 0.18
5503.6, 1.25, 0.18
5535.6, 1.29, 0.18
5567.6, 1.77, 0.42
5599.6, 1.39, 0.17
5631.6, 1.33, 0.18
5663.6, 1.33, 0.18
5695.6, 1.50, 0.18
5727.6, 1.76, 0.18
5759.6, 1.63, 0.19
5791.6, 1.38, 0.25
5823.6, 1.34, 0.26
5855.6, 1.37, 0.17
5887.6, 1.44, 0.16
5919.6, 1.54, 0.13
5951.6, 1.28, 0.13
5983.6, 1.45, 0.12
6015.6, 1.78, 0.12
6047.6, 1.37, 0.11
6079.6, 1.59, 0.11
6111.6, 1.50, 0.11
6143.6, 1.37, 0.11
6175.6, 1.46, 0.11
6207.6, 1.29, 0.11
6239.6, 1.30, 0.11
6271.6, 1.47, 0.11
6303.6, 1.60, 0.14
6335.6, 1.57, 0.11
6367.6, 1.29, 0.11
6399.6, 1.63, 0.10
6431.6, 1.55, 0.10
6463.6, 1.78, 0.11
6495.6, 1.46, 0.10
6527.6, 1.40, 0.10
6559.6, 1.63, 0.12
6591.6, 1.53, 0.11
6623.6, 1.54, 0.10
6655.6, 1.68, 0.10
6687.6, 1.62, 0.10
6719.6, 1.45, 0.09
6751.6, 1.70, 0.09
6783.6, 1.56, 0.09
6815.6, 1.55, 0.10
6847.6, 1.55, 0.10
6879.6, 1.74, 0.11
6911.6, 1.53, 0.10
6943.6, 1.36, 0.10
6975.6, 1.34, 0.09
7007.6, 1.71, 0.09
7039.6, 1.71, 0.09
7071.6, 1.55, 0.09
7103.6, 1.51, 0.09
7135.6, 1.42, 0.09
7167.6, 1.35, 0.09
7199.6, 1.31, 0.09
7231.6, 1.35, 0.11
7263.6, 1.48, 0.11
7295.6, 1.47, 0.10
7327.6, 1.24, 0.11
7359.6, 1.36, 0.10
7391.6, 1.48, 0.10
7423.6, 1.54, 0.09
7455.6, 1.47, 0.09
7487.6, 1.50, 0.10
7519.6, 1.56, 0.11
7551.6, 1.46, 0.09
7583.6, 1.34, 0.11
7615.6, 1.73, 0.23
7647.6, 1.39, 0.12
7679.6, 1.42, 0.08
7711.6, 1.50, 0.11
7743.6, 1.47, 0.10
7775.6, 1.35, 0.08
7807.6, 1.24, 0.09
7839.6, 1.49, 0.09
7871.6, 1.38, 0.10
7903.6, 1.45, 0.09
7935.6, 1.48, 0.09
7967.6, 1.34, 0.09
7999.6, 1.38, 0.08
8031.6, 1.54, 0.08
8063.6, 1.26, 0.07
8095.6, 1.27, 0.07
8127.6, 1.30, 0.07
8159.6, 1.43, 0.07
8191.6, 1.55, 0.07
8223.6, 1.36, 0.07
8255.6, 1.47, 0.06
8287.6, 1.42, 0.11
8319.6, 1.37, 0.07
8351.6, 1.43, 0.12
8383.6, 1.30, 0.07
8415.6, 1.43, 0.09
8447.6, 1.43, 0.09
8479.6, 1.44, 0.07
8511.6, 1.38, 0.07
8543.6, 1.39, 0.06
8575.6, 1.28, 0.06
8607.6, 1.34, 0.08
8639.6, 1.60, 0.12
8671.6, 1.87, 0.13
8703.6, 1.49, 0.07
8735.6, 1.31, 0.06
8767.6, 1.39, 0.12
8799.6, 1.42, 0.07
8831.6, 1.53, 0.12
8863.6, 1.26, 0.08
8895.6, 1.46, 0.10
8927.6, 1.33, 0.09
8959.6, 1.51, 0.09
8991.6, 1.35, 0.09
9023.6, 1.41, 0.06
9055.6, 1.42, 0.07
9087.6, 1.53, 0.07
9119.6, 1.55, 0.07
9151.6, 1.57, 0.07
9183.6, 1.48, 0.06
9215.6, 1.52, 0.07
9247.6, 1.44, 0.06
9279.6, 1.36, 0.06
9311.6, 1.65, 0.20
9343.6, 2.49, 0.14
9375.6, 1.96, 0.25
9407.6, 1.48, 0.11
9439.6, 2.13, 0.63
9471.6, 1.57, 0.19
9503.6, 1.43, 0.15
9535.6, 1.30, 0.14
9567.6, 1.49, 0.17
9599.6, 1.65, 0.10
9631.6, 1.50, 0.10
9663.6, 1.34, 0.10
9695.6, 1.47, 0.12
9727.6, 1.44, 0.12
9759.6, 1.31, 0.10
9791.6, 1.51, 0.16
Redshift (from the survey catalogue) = 0.424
